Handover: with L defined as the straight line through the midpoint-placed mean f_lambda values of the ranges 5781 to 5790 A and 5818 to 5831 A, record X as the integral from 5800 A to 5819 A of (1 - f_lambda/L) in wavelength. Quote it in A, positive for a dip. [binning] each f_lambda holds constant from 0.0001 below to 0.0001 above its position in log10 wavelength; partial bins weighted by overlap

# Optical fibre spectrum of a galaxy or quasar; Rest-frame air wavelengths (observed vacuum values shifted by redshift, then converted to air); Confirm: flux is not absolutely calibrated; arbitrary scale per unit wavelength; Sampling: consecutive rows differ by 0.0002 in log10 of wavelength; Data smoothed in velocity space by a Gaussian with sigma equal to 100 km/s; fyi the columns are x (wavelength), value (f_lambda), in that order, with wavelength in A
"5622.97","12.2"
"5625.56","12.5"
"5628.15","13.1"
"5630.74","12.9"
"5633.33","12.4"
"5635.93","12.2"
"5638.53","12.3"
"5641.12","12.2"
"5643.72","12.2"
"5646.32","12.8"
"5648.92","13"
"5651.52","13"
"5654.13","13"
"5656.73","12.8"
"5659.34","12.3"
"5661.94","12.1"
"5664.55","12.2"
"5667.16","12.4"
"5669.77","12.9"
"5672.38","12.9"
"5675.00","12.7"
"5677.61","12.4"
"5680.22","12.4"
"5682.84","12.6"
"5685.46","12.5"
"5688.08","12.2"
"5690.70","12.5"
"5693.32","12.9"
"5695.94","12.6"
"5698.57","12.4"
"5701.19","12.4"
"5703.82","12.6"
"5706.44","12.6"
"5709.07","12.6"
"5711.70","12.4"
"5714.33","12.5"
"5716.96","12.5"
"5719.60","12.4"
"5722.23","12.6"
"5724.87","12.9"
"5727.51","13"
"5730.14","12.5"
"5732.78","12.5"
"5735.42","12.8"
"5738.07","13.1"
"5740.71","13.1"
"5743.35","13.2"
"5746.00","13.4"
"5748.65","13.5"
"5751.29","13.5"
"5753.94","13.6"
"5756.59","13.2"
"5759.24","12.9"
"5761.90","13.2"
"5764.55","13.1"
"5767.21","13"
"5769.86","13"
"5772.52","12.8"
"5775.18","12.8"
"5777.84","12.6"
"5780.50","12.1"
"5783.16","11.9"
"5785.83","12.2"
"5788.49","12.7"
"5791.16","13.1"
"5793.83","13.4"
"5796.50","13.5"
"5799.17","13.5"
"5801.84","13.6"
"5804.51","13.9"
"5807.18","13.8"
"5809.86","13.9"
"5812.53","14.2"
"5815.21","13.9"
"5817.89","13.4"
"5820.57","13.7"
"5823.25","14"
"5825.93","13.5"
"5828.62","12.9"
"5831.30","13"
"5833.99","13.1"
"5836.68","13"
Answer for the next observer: -1.2 A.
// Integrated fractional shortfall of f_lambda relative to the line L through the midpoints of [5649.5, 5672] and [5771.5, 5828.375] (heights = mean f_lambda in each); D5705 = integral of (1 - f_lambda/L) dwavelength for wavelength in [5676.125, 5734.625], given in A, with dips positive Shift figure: 1.2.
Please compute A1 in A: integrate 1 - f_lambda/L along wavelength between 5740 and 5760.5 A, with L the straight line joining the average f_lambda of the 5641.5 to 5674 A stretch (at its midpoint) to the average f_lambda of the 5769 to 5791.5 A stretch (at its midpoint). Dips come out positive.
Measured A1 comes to -1.2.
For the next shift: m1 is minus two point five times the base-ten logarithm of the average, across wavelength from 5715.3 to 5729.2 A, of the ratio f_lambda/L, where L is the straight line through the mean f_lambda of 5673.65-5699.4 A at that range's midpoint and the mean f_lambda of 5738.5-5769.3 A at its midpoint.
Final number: 0.02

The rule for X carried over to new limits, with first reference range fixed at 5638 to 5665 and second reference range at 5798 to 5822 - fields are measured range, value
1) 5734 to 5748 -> 0.12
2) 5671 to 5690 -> 0.37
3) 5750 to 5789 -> 1.79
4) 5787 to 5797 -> 0.37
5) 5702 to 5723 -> 0.81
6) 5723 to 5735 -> 0.39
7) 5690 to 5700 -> 0.22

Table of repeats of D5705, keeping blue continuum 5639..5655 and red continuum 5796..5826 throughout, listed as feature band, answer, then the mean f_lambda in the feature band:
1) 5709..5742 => 1.27 A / 12.7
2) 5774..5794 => 1.52 A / 12.6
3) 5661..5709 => 1.50 A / 12.5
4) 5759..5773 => 0.46 A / 13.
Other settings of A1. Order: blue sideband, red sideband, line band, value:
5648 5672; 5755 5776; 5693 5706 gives 0.2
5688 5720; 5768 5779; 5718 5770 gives -1.4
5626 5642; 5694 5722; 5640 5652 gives -0.1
